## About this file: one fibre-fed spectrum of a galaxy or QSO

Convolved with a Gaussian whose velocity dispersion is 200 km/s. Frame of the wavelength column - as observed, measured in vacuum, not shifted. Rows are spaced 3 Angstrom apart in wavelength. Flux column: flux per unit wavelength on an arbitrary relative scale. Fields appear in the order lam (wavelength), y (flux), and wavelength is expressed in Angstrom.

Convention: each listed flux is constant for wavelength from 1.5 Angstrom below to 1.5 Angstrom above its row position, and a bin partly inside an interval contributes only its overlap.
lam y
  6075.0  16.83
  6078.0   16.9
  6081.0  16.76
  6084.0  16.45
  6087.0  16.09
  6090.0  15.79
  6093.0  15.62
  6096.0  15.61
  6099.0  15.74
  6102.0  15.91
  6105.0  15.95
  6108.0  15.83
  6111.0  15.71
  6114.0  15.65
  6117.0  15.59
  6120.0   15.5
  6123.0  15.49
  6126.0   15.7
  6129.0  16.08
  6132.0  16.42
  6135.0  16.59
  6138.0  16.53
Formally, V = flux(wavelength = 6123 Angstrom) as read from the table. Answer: 15.49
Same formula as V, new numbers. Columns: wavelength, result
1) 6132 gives 16.42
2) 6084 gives 16.45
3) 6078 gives 16.9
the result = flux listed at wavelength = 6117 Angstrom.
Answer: 15.59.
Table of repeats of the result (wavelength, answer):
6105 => 15.95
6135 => 16.59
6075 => 16.83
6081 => 16.76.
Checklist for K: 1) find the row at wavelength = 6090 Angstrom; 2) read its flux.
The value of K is 15.79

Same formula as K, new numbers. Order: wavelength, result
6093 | 15.62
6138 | 16.53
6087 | 16.09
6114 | 15.65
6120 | 15.5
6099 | 15.74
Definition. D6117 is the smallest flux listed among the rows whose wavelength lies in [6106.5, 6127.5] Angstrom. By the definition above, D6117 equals 15.49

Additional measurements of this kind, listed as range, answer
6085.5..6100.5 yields 15.61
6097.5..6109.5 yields 15.74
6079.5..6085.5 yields 16.45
